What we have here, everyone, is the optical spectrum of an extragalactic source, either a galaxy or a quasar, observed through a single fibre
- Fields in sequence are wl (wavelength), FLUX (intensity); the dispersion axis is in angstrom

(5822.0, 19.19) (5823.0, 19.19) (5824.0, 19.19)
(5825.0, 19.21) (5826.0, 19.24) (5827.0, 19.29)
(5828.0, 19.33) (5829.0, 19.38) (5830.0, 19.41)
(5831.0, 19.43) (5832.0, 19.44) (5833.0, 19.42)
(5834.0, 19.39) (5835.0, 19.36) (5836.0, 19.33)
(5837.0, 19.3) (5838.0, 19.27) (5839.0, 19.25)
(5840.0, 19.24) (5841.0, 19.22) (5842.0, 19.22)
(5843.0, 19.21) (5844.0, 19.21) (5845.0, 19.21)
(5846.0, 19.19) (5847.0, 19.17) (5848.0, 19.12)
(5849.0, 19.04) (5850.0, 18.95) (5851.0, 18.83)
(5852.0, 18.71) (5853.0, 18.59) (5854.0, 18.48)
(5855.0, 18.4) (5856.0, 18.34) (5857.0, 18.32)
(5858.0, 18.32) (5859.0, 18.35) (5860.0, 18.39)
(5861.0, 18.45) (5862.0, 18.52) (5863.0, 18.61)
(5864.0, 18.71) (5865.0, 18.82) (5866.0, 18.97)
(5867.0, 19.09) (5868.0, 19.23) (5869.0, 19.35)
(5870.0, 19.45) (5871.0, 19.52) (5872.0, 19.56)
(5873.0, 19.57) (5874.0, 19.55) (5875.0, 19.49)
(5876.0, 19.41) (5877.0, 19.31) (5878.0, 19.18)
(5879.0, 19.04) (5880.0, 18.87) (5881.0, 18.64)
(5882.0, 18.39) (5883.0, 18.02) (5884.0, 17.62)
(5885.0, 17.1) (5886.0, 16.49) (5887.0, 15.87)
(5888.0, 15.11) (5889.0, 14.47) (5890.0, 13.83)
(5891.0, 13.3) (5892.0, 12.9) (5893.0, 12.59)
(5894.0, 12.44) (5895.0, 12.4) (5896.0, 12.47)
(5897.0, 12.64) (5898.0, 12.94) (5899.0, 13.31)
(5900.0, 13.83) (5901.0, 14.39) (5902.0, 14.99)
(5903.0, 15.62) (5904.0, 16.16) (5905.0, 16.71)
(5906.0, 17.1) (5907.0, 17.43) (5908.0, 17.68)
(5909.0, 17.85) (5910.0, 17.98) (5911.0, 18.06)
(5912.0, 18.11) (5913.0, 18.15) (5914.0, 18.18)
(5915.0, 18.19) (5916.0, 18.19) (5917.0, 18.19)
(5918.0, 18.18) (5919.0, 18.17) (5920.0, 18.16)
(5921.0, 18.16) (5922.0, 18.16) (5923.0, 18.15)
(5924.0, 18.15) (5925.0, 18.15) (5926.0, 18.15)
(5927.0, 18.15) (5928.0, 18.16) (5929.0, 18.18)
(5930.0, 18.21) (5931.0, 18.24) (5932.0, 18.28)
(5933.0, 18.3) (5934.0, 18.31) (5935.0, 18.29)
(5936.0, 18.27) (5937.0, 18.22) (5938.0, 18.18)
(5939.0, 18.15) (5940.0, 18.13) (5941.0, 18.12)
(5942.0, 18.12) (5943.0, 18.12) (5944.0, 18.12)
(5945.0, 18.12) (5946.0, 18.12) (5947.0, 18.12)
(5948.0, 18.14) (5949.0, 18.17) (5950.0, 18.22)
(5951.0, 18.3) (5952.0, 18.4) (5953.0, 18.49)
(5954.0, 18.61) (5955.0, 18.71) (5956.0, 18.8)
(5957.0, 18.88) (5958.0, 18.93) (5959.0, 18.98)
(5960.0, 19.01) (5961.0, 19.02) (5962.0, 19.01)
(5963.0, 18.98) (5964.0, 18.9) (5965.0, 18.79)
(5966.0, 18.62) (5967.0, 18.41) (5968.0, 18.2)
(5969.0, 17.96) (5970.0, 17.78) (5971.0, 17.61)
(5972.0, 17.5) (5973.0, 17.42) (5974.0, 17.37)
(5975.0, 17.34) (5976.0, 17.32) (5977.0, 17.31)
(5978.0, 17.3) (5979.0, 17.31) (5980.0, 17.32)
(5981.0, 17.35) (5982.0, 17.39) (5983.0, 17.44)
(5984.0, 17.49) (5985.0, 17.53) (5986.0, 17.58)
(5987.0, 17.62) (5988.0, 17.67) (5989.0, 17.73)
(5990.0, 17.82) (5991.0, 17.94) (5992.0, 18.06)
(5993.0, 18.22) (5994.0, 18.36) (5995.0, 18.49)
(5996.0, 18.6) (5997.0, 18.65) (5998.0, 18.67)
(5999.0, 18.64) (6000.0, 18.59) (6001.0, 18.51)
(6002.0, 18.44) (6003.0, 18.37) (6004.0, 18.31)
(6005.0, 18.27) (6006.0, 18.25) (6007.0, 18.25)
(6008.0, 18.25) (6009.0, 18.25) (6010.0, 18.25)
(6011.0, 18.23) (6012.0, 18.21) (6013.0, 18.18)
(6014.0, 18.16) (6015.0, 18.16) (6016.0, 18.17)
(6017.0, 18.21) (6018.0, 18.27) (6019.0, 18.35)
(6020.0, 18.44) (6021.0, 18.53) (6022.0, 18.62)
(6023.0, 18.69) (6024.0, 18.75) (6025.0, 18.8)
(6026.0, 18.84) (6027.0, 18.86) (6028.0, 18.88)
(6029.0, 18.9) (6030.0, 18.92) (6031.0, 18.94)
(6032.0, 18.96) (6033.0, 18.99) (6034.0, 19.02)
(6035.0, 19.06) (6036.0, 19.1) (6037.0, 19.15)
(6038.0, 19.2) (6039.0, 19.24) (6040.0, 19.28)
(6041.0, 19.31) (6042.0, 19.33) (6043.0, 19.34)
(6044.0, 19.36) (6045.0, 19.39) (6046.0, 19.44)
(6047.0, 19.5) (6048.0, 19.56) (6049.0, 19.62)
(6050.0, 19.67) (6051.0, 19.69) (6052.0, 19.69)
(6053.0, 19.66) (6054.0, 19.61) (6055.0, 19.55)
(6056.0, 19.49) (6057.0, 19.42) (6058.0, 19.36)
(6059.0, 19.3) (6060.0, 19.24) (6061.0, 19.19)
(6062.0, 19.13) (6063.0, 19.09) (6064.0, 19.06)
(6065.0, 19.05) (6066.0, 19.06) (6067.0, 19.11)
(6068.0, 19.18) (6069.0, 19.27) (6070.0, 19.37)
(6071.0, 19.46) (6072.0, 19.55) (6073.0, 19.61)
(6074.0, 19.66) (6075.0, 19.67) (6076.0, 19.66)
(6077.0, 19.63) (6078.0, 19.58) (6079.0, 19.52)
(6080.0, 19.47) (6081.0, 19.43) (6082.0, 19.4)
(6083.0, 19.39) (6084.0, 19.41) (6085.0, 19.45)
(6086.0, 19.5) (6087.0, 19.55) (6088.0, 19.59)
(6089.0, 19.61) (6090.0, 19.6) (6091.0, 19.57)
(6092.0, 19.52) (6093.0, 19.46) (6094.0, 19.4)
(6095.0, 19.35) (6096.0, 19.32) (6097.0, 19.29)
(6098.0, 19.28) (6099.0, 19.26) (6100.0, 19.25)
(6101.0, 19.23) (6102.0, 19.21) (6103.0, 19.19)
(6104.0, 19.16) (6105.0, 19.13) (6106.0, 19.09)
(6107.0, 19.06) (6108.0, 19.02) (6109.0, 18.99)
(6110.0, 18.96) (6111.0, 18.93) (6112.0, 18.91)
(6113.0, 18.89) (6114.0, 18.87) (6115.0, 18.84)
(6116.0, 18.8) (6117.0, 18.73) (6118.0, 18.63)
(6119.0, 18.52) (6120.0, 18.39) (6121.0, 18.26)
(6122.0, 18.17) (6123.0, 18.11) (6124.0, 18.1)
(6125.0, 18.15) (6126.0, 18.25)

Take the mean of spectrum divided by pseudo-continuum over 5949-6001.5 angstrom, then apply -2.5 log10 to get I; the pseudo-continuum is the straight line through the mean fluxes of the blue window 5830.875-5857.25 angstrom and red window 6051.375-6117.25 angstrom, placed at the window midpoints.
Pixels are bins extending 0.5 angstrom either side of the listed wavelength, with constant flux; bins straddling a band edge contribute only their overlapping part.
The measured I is 0.06 mag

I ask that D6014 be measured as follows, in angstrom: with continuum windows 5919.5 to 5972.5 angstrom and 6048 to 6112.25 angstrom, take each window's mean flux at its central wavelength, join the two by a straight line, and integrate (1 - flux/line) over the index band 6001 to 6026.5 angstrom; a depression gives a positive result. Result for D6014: 0.6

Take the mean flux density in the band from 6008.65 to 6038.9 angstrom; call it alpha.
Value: 18.6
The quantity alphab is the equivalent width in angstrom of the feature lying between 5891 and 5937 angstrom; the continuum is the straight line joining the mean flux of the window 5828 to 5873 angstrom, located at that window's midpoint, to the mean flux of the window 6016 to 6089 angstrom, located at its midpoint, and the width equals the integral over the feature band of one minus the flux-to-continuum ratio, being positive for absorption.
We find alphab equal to 5.7 angstrom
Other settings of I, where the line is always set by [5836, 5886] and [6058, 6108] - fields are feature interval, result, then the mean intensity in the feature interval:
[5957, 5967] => 0.012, 18.9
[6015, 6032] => 0.034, 18.6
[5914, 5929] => 0.049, 18.2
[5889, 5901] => 0.402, 13.1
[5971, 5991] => 0.098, 17.5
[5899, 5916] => 0.130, 16.8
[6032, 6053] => -0.004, 19.3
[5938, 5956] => 0.047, 18.3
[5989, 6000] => 0.048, 18.3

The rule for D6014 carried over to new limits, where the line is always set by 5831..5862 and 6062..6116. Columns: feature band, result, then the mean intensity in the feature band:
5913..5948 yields 1.65 angstrom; 18.2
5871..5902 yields 4.70 angstrom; 16.1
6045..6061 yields -0.21 angstrom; 19.5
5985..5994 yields 0.62 angstrom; 17.8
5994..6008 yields 0.53 angstrom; 18.5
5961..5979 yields 1.06 angstrom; 18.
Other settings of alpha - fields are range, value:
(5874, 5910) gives 16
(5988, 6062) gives 18.8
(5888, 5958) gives 17.1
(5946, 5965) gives 18.6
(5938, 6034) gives 18.3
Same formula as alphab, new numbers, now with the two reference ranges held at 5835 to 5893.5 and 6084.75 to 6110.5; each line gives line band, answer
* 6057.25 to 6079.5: -0.2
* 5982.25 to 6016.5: 1.3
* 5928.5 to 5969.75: 0.5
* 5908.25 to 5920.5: 0.3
